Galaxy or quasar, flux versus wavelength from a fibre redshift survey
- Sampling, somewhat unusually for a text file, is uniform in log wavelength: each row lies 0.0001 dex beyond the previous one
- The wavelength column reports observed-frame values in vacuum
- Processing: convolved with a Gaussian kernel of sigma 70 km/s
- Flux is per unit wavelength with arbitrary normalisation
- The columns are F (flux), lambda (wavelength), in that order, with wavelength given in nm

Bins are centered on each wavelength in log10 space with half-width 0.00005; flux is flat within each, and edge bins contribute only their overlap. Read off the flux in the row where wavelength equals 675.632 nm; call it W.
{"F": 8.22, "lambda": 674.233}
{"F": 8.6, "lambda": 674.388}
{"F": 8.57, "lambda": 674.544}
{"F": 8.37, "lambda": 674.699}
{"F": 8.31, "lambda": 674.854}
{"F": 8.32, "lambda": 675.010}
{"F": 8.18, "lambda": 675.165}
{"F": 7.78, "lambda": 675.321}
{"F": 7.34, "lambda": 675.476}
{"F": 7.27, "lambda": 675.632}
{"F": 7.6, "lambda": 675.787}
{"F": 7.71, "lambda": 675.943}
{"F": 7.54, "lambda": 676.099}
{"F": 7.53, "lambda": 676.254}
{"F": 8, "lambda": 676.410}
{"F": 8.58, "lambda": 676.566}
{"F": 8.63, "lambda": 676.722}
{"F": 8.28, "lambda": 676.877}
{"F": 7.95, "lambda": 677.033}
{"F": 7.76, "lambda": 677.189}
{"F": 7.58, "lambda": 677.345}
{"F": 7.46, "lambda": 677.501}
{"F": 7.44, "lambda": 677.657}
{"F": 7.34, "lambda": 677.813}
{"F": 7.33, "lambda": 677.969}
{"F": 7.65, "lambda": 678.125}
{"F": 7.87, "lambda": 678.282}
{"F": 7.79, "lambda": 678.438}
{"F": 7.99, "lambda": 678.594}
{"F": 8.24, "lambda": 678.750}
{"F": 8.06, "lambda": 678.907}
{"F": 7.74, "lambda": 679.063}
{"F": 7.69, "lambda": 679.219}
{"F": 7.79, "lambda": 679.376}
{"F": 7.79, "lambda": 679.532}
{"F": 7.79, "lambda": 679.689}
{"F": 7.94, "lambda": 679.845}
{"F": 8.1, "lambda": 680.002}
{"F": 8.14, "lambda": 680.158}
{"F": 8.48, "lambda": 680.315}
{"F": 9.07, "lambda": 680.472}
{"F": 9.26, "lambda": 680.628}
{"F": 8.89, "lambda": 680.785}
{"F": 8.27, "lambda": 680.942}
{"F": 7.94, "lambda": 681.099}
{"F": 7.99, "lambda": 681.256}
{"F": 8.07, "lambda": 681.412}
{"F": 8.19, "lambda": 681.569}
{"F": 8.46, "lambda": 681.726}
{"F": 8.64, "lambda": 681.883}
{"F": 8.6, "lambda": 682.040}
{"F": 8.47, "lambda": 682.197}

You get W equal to 7.27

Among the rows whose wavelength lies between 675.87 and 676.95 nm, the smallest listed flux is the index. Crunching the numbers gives 7.53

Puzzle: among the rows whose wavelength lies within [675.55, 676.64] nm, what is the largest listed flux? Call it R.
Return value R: 8.58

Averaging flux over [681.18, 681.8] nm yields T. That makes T 8.19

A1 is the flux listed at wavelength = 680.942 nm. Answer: 8.27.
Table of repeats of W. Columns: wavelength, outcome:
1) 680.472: 9.07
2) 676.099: 7.54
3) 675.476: 7.34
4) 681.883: 8.64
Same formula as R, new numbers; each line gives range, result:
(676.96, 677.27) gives 7.95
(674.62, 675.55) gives 8.37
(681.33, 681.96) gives 8.64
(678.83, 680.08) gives 8.1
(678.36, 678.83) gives 8.24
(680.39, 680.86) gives 9.26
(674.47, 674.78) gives 8.57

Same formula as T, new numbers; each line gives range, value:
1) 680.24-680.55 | 8.78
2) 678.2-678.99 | 7.98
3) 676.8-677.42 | 7.89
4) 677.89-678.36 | 7.61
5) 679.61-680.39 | 8.09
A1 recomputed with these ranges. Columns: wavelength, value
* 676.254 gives 7.53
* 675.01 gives 8.32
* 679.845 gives 7.94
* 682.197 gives 8.47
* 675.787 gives 7.6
